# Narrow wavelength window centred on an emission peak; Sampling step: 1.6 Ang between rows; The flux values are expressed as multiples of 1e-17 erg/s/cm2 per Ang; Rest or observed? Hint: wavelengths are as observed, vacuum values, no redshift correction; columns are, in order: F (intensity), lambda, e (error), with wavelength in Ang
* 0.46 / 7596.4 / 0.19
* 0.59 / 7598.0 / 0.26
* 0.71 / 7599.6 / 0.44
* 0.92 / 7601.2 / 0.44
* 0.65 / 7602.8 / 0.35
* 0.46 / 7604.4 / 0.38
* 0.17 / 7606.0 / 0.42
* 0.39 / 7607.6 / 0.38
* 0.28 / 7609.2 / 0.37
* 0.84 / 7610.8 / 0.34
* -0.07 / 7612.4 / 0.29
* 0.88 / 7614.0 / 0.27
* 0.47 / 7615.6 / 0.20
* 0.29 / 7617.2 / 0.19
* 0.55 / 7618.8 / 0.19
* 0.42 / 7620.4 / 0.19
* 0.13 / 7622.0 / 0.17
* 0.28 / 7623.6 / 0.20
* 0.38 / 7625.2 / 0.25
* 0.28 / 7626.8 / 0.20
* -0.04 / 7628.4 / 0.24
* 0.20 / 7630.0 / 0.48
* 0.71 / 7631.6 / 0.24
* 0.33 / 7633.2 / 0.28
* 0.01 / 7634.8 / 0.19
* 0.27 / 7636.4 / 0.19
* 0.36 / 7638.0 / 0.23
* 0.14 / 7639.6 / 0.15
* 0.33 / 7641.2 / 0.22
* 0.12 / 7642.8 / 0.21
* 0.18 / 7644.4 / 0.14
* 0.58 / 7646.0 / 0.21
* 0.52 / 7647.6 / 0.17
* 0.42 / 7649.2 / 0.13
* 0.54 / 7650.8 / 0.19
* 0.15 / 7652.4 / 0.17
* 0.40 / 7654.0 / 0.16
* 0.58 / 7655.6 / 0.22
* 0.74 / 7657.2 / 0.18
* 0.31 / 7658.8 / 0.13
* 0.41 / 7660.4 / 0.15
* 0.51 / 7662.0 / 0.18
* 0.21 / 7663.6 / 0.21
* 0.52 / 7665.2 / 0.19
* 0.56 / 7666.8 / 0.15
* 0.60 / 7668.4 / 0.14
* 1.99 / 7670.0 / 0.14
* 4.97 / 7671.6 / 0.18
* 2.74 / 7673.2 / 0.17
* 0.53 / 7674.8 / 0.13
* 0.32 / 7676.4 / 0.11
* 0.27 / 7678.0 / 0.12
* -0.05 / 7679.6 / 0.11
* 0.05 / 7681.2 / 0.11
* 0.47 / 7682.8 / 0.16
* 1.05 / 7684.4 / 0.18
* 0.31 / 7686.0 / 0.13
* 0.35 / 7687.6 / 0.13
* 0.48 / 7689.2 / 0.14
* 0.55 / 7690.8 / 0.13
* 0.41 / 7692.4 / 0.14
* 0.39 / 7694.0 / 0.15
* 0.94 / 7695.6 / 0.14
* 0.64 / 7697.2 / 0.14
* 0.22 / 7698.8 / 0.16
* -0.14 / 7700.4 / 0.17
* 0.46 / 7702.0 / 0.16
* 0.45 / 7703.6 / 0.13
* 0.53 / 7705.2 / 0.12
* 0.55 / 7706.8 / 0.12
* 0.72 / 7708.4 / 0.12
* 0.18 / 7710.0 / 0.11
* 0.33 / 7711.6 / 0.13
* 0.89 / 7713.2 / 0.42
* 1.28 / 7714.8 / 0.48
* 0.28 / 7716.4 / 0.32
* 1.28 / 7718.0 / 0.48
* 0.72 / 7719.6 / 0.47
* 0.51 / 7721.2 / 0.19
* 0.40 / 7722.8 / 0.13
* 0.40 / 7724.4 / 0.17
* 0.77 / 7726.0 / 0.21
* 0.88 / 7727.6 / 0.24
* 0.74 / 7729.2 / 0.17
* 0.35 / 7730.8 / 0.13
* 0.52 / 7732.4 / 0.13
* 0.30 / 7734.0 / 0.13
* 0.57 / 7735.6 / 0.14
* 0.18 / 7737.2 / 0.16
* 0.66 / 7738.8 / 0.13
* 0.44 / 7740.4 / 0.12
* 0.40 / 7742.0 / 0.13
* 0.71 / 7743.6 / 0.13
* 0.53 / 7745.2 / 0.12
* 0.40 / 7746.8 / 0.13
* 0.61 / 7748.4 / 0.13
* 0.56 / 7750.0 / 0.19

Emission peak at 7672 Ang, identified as H-alpha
